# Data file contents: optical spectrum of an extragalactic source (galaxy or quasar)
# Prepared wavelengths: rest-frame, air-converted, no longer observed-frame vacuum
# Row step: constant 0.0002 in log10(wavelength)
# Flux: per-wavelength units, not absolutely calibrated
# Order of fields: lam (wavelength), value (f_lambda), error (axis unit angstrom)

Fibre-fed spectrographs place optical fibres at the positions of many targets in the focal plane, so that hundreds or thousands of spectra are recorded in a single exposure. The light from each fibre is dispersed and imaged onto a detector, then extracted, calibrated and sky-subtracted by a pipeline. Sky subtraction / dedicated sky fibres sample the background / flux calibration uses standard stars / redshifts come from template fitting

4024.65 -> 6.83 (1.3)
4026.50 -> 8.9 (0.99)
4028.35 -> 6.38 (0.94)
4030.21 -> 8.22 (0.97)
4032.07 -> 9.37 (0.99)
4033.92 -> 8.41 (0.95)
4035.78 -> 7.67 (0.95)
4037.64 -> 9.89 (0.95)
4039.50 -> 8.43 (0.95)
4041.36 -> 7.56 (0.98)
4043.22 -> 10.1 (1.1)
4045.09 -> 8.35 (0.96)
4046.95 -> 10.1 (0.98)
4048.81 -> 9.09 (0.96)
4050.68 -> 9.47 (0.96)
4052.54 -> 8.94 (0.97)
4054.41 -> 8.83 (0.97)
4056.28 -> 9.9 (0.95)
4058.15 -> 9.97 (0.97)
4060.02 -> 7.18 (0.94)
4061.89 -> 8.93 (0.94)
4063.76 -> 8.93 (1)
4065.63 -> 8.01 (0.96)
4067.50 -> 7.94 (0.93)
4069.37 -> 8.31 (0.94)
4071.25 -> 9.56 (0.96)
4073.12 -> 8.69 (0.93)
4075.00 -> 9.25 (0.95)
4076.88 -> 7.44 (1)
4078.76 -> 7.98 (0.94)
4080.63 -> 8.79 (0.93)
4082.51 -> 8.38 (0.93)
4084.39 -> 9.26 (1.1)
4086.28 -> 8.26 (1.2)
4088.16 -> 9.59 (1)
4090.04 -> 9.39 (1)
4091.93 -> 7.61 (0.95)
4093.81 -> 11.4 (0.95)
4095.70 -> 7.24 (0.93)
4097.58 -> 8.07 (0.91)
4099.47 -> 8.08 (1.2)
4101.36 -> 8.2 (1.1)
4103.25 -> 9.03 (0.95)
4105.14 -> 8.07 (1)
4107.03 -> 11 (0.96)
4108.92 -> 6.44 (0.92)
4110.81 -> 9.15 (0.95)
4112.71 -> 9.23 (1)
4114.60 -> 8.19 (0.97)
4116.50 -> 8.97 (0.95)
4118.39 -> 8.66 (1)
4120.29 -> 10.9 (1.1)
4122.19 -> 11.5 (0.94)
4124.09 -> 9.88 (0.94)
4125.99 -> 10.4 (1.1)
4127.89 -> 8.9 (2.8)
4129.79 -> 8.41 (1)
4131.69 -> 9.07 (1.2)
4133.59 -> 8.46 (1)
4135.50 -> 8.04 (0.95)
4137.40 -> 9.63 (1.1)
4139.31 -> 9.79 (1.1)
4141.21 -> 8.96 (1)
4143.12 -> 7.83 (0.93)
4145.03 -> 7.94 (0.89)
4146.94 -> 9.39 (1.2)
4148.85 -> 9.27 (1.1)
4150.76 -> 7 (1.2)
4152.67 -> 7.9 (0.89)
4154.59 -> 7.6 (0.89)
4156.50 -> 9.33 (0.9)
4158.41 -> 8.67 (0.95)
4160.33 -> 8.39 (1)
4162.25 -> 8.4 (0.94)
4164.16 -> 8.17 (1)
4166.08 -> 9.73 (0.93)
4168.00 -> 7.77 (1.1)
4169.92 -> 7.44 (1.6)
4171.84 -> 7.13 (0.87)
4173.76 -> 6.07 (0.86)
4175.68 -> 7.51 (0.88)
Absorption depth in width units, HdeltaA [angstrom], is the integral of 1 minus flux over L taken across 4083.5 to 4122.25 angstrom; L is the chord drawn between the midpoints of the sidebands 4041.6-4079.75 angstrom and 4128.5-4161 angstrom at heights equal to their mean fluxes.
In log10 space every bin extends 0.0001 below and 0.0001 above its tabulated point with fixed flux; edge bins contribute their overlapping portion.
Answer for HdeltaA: -0.9 angstrom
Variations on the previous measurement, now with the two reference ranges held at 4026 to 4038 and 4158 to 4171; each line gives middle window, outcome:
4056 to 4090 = -1.5 angstrom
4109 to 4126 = -2.3 angstrom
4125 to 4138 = -1.0 angstrom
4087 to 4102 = -0.7 angstrom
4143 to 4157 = 0.1 angstrom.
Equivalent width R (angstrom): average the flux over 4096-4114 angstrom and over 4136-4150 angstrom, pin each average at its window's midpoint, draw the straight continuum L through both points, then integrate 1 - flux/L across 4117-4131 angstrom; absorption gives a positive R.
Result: -1.7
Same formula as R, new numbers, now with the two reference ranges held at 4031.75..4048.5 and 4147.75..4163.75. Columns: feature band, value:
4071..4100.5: 0.0 angstrom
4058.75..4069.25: 0.6 angstrom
